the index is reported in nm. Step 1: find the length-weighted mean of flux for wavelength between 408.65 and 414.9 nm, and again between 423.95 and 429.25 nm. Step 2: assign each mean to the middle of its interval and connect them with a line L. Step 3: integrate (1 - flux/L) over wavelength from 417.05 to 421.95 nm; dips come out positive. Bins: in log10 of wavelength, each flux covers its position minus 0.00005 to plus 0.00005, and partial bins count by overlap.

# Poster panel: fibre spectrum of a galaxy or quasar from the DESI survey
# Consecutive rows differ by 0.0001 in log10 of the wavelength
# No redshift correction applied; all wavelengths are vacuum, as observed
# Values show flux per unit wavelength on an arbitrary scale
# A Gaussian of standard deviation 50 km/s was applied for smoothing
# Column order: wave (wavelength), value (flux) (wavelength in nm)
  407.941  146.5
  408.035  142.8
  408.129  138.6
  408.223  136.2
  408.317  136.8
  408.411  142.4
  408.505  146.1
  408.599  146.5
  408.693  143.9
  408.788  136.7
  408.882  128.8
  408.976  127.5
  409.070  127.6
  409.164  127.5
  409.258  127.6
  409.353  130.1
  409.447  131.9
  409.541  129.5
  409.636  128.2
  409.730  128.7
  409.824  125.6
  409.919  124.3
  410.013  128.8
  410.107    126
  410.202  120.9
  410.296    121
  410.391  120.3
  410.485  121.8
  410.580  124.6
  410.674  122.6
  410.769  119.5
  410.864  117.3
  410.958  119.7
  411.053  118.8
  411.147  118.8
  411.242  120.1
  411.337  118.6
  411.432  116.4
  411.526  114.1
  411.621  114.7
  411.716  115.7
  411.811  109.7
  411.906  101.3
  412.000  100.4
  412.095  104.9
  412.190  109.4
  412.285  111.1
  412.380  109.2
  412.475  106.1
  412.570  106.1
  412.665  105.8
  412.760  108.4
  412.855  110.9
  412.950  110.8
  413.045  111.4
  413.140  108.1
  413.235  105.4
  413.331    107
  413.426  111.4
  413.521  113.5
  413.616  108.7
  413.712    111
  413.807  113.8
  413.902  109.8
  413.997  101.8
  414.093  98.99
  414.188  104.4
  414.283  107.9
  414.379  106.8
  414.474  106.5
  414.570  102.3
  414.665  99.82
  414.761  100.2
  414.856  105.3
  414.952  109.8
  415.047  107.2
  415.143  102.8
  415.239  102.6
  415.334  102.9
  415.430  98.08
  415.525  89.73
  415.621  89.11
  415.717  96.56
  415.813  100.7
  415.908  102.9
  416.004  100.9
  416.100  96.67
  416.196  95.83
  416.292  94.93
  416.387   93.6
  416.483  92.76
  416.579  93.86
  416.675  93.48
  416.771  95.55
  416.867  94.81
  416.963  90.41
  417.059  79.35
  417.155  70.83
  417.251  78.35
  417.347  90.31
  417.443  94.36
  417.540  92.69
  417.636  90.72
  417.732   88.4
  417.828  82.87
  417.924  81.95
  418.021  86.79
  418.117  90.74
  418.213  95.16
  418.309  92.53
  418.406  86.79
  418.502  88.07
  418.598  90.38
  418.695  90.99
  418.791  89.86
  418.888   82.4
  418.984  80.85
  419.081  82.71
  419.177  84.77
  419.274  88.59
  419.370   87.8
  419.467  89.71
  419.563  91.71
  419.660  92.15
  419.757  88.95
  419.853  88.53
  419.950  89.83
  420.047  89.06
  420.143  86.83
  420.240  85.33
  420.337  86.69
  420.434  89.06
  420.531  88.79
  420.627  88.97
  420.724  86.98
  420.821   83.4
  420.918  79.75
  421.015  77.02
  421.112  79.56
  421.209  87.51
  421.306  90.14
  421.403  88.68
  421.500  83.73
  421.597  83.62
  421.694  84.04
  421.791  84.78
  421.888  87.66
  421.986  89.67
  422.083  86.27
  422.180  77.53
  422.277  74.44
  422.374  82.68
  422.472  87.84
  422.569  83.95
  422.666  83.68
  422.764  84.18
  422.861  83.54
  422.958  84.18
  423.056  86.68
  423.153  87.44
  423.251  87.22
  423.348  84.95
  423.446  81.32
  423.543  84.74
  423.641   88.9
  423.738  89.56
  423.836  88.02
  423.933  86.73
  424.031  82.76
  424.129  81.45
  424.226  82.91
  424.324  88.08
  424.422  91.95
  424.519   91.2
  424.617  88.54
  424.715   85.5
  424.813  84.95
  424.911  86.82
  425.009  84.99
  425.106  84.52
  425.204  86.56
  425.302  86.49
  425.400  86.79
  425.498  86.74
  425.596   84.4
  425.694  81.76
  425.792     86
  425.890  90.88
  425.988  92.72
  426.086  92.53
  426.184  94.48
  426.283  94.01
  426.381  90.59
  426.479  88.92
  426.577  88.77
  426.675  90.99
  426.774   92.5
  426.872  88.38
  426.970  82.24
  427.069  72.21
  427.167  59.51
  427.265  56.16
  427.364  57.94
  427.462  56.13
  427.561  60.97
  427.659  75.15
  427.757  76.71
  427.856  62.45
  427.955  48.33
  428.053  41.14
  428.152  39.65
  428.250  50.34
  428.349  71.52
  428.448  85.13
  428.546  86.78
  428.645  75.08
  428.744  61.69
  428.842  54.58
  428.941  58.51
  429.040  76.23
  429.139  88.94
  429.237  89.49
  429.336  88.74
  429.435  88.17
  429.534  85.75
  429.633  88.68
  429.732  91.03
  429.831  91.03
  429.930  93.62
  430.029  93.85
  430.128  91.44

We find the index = 0.469 nm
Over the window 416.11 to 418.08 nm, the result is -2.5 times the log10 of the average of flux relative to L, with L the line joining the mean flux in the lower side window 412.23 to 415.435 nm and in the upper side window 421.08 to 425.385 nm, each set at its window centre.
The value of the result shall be 0.12 mag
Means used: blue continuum 107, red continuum 85.5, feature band 89.2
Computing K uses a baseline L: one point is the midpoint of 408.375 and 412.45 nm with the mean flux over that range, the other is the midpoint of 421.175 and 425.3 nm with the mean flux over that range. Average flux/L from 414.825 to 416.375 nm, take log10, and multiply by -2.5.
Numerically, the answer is 0.08 mag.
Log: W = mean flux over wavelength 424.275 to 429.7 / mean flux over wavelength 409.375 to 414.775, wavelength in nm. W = 0.69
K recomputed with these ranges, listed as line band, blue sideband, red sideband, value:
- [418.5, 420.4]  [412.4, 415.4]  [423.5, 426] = 0.10 mag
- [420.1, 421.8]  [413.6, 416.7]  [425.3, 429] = 0.04 mag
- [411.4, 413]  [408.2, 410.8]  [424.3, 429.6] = 0.12 mag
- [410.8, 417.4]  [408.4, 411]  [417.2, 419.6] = 0.04 mag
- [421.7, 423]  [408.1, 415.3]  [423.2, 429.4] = 0.07 mag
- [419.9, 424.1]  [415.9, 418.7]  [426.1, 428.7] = -0.04 mag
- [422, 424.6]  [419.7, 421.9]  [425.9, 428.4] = -0.06 mag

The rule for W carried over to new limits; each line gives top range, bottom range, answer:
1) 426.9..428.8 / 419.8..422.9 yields 0.76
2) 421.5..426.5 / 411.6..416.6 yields 0.83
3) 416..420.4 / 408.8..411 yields 0.71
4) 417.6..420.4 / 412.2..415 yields 0.82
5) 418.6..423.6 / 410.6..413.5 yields 0.77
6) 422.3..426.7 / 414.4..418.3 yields 0.92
